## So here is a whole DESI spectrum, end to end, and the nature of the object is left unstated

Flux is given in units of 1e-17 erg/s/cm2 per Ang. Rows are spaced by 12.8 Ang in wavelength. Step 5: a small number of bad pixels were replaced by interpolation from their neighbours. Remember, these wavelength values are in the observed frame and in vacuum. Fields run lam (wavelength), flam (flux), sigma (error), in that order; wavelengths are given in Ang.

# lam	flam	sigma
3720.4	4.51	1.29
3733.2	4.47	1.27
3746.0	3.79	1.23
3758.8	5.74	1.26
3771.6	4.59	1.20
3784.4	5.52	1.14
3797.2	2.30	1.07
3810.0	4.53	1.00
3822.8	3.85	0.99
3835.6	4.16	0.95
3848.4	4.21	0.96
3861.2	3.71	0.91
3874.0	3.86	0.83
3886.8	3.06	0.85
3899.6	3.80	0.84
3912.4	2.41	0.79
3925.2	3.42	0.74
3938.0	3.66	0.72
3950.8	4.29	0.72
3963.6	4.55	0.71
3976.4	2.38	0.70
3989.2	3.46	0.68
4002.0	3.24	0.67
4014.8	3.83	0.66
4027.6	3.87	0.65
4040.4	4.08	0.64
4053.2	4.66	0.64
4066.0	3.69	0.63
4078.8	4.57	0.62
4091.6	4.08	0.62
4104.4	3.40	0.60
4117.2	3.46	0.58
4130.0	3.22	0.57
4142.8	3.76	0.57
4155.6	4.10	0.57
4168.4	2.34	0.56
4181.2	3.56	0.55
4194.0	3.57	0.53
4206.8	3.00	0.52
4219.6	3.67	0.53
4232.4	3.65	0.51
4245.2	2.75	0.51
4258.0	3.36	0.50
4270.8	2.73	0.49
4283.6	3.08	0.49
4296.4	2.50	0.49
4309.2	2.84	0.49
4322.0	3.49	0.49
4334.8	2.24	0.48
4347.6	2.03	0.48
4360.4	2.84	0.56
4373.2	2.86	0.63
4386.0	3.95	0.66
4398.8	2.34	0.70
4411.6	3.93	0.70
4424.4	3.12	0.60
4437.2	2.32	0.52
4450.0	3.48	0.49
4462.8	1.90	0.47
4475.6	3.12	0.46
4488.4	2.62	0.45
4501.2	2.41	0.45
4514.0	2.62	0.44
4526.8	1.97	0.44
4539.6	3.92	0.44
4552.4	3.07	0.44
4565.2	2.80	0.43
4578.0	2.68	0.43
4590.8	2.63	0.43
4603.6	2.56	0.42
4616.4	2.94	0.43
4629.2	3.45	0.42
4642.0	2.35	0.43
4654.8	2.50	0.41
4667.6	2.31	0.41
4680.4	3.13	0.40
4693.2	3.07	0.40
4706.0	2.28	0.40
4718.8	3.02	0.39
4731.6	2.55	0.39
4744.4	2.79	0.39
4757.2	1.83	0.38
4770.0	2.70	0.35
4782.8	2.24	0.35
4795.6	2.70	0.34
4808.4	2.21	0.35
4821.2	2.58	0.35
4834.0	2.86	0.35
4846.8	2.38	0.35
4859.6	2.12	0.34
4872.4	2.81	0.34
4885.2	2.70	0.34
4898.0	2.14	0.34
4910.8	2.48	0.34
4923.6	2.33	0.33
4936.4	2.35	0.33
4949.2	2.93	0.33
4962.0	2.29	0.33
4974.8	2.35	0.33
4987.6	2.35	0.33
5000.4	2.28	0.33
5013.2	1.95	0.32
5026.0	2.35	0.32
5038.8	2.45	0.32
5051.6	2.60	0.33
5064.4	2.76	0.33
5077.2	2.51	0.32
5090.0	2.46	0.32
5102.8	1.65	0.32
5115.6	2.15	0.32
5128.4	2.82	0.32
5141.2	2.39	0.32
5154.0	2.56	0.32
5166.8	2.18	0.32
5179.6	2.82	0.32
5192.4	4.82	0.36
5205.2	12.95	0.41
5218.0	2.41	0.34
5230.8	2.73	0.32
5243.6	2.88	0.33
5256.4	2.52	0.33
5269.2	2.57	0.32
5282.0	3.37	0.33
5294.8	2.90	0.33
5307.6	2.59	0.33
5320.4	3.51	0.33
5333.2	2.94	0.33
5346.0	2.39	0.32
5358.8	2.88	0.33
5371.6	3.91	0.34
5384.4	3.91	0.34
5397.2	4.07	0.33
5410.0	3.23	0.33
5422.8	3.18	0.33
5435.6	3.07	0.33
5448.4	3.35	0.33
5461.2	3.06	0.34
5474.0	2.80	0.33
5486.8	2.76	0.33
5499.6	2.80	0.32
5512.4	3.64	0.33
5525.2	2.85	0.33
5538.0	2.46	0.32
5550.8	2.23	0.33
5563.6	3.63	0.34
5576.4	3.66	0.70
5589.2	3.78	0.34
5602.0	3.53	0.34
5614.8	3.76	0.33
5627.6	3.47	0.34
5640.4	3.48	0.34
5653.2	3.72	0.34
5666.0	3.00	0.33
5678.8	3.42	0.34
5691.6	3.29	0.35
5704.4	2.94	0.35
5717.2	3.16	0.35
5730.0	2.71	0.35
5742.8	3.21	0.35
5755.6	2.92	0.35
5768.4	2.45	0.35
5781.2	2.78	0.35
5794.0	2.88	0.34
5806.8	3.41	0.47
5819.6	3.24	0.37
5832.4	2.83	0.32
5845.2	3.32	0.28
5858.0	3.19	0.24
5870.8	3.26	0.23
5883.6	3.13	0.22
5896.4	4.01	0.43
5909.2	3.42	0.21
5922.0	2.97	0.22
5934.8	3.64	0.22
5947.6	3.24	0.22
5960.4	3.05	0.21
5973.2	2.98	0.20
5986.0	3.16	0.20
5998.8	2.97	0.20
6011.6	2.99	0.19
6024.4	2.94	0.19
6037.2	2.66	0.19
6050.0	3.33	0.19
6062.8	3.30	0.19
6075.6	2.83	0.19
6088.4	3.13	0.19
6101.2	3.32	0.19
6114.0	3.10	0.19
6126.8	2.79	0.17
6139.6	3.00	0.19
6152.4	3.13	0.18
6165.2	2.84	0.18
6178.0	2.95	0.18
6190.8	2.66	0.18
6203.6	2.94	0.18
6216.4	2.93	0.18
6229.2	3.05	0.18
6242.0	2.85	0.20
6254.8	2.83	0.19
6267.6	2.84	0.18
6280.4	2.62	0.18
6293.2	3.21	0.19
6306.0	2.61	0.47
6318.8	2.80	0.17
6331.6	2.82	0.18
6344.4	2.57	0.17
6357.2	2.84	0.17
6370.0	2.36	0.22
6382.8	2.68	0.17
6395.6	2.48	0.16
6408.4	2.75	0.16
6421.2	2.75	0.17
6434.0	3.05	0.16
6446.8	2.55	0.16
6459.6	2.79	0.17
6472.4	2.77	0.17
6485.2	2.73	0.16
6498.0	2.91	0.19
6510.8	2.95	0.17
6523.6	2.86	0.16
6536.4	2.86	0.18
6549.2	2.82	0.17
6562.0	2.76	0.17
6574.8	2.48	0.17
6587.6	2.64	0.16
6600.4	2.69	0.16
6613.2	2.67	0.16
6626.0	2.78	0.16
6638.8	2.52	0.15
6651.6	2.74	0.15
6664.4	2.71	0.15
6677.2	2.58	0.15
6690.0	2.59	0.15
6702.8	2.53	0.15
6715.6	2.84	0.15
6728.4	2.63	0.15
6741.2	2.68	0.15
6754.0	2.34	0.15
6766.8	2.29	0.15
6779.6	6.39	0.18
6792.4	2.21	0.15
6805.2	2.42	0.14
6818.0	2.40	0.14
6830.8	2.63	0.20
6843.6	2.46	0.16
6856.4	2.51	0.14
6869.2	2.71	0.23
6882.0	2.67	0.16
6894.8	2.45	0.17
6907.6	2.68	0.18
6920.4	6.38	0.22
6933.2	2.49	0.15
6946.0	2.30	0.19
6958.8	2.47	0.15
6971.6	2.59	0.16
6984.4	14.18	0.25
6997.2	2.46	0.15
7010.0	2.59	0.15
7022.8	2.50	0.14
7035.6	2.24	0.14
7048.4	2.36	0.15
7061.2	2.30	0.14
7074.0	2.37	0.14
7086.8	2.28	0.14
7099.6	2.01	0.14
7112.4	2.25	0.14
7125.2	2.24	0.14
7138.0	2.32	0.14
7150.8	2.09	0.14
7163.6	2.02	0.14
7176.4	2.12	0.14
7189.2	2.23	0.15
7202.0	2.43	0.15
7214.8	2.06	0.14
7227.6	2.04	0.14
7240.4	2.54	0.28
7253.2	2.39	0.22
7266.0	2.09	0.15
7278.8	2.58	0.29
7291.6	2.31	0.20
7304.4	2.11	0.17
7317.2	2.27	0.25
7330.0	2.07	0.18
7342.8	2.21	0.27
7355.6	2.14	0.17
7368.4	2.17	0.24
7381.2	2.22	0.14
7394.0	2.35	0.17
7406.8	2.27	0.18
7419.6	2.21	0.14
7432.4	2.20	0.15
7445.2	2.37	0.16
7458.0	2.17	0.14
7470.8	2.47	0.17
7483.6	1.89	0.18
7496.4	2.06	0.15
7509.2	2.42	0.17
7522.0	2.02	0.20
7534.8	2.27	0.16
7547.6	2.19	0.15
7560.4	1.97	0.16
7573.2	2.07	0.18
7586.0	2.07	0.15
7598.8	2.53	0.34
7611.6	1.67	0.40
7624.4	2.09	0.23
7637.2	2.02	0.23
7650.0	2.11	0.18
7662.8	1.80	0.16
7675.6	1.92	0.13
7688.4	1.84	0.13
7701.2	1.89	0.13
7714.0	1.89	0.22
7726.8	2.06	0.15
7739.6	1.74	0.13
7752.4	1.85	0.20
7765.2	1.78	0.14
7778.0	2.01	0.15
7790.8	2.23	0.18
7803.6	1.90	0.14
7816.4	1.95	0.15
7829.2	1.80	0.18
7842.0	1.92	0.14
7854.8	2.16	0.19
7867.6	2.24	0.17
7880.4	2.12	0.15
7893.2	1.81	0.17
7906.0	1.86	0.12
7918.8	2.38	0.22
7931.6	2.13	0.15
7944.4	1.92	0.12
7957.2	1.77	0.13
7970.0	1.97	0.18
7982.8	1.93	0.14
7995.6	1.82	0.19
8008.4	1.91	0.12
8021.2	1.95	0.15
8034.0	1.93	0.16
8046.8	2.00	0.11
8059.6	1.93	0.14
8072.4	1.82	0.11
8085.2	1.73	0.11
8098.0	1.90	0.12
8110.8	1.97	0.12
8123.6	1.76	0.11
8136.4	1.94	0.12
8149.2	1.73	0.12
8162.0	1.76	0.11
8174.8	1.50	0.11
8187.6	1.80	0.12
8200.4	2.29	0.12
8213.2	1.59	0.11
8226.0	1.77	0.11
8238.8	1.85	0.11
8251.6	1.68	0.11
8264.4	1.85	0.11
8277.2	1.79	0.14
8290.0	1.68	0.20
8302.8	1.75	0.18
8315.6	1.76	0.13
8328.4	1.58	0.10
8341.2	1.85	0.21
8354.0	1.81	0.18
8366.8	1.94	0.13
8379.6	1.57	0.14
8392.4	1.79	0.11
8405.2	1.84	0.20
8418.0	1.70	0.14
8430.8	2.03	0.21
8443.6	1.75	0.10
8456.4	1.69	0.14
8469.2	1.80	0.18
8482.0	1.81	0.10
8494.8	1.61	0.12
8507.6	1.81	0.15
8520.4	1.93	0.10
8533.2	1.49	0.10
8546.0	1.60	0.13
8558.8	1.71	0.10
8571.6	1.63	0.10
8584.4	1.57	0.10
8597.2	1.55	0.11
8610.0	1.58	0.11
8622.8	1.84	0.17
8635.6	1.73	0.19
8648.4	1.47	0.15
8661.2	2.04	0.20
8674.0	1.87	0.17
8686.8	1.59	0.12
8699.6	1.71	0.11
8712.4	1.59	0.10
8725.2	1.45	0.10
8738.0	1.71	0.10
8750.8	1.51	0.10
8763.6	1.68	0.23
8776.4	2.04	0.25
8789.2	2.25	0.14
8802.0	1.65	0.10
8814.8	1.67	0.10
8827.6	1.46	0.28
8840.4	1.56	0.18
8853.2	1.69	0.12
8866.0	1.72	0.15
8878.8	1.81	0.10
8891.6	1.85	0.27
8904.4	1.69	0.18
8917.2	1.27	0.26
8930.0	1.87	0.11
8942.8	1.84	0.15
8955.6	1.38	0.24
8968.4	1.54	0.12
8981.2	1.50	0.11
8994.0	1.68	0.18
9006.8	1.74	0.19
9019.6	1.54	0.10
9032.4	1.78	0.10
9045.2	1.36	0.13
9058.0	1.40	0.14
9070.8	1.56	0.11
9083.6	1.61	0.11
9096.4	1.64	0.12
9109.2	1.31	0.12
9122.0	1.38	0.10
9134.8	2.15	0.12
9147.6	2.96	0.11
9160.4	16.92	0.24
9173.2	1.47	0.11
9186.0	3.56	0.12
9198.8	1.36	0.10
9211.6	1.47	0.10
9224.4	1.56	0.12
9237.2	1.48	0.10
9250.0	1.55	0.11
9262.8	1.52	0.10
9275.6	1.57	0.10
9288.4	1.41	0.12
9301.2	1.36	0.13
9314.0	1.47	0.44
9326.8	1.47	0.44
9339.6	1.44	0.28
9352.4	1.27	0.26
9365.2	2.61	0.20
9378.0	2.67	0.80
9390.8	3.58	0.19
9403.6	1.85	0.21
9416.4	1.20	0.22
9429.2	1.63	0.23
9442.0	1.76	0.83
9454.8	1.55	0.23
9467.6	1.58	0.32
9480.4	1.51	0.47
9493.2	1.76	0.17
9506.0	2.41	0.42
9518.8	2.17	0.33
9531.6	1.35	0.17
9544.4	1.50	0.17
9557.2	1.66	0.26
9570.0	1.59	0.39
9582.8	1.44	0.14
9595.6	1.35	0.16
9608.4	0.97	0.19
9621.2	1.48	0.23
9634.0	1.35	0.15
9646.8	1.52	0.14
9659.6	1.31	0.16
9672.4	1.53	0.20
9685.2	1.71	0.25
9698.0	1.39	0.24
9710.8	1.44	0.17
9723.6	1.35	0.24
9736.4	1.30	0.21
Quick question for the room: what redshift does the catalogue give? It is 0.395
